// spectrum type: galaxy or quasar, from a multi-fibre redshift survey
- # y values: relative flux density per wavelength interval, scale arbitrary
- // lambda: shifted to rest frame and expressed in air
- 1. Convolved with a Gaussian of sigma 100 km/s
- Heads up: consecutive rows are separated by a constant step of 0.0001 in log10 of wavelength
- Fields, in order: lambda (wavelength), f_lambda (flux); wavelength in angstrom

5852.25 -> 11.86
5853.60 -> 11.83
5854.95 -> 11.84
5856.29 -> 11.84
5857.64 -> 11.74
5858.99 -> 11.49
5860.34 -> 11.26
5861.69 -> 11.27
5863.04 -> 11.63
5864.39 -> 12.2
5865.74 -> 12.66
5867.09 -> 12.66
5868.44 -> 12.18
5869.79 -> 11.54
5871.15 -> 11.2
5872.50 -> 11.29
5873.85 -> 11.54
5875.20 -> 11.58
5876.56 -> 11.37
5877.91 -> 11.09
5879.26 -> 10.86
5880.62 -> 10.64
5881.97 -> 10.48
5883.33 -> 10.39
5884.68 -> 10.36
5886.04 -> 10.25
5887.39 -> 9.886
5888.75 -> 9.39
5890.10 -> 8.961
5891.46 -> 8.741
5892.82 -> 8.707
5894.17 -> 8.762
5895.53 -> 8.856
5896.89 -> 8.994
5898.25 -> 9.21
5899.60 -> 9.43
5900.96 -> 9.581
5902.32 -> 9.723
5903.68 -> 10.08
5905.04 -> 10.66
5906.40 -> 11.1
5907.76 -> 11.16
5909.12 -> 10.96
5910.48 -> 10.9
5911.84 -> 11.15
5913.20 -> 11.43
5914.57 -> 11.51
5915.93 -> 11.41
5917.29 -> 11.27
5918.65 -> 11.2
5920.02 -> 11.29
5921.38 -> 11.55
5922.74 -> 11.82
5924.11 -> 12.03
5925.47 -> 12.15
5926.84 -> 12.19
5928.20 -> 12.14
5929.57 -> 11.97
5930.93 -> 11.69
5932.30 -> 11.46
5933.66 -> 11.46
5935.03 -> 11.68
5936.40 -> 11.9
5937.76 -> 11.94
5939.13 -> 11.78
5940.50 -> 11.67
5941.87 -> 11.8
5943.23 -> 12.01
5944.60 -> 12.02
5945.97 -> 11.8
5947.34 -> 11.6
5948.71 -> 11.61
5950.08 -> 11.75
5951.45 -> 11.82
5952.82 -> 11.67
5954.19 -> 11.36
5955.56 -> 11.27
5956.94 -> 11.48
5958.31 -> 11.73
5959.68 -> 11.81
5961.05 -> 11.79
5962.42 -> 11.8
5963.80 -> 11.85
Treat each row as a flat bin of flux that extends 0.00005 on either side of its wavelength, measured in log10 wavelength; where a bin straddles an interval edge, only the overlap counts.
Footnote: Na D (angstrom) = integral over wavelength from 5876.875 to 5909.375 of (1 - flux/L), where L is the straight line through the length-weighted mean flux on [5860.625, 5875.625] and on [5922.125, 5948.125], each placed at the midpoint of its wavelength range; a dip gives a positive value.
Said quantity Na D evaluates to 5.2 angstrom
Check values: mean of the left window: 11.8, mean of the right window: 11.8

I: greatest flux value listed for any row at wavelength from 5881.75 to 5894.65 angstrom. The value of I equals 10.48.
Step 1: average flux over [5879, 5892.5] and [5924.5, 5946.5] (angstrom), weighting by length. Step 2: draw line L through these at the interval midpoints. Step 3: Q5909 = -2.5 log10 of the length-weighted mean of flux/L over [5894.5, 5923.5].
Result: 0.024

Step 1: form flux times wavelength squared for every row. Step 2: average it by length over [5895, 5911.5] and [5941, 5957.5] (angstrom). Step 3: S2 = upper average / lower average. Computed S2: 1.2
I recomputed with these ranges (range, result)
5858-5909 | 12.66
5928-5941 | 12.14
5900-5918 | 11.51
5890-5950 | 12.19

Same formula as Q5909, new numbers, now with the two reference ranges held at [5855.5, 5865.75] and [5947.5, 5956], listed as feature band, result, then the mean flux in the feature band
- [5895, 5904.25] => 0.23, 9.41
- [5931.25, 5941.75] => -0.01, 11.7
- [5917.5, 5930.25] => -0.02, 11.8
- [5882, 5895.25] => 0.22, 9.52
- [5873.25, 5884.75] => 0.07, 10.9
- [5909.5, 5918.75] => 0.04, 11.3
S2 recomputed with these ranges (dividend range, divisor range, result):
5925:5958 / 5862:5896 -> 1.12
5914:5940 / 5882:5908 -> 1.22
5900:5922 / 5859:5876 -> 0.94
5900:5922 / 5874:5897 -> 1.10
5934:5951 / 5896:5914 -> 1.16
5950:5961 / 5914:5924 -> 1.03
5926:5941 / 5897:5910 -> 1.17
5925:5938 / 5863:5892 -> 1.10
